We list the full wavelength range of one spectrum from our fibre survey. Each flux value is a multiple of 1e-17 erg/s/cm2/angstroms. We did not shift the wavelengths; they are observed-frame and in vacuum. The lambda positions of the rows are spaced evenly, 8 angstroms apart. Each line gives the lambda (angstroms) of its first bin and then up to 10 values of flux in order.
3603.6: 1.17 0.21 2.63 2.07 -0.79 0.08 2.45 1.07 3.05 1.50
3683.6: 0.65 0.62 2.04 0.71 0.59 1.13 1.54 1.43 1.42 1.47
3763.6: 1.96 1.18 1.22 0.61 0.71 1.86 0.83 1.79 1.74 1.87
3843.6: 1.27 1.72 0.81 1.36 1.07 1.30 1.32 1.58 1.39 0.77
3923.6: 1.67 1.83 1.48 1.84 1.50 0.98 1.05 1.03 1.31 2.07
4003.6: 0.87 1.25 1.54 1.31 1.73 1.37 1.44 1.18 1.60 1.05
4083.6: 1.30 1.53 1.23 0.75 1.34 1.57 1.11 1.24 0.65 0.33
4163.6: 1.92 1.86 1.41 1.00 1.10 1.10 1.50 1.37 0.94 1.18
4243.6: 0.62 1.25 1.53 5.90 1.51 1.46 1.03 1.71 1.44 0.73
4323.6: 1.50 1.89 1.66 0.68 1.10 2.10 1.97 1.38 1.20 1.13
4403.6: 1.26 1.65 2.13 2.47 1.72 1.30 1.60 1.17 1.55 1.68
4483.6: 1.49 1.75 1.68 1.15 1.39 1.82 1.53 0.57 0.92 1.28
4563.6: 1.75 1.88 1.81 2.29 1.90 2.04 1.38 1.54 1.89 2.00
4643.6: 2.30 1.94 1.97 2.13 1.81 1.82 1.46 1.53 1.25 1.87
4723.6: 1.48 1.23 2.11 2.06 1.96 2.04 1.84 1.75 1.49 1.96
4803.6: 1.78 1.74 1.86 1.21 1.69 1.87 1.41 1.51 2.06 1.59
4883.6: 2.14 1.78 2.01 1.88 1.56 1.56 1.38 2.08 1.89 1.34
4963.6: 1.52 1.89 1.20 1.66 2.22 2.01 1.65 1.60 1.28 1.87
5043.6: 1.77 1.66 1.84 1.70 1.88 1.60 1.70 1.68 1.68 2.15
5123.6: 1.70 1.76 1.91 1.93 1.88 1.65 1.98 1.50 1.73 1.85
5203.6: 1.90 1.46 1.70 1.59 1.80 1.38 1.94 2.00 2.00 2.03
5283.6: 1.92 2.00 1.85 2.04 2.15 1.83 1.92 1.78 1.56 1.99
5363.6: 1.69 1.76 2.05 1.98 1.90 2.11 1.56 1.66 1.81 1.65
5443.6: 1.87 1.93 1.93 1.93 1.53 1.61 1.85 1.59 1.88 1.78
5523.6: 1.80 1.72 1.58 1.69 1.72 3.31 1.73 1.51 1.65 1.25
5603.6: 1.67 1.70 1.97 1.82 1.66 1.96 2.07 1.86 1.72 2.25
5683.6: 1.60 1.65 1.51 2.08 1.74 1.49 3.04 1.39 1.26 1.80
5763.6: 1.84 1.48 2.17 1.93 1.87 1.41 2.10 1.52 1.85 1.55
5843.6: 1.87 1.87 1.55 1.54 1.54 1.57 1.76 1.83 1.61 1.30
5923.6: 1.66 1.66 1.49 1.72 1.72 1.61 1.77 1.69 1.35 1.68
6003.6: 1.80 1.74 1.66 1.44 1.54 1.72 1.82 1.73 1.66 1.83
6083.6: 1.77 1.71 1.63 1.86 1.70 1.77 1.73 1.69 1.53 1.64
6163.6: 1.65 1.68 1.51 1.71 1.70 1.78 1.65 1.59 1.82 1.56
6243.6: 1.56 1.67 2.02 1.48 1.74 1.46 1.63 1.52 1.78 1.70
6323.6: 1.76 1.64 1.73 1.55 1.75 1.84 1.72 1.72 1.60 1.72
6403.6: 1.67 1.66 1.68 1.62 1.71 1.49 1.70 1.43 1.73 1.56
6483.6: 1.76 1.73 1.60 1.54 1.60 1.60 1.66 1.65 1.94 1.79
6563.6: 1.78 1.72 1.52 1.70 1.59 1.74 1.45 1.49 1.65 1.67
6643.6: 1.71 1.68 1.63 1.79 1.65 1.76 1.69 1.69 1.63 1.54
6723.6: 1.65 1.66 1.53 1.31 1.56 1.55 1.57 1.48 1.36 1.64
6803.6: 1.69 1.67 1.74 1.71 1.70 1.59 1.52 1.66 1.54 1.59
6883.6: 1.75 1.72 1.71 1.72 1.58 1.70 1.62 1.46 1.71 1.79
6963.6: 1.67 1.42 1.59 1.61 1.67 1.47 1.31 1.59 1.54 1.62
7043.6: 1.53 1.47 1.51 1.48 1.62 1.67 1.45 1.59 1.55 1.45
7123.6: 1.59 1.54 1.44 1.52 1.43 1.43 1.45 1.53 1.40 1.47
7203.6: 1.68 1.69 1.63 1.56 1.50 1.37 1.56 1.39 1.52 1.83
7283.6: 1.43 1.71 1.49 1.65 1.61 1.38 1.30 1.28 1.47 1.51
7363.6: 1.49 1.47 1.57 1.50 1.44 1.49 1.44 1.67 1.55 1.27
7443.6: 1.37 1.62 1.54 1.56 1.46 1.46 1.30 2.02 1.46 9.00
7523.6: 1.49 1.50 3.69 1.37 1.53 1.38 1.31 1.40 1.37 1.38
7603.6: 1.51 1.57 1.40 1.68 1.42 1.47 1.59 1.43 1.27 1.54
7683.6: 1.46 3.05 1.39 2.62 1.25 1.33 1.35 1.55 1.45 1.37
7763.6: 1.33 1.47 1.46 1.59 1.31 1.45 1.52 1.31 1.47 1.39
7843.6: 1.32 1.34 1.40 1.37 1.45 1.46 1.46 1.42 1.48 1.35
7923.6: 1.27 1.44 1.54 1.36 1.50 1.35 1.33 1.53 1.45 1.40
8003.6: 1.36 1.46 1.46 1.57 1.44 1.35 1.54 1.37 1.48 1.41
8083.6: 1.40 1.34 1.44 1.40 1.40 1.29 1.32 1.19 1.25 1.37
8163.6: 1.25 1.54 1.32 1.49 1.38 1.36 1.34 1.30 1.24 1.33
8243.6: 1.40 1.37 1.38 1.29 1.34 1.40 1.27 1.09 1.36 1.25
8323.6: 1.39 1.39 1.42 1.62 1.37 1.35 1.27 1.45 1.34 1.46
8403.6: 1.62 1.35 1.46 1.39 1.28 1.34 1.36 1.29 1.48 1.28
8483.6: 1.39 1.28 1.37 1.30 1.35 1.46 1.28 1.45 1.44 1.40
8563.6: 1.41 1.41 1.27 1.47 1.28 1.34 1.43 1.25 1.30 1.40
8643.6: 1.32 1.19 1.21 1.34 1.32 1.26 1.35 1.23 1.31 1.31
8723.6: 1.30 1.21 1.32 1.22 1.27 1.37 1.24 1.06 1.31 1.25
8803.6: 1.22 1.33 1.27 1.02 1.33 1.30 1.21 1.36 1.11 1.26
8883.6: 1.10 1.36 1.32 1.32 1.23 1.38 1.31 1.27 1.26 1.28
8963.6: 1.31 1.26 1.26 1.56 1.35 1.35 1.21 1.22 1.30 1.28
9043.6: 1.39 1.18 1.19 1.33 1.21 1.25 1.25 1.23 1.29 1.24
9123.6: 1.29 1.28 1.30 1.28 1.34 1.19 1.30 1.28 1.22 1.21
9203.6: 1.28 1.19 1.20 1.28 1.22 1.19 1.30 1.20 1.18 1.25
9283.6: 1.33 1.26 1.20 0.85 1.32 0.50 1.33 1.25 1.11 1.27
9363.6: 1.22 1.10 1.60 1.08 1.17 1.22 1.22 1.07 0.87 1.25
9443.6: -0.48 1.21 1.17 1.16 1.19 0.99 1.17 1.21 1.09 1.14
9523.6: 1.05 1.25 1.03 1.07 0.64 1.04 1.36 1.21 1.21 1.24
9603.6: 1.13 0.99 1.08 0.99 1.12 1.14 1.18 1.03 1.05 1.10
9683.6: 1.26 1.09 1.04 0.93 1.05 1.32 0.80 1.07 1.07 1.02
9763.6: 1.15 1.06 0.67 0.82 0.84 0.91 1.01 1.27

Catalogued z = 0.145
